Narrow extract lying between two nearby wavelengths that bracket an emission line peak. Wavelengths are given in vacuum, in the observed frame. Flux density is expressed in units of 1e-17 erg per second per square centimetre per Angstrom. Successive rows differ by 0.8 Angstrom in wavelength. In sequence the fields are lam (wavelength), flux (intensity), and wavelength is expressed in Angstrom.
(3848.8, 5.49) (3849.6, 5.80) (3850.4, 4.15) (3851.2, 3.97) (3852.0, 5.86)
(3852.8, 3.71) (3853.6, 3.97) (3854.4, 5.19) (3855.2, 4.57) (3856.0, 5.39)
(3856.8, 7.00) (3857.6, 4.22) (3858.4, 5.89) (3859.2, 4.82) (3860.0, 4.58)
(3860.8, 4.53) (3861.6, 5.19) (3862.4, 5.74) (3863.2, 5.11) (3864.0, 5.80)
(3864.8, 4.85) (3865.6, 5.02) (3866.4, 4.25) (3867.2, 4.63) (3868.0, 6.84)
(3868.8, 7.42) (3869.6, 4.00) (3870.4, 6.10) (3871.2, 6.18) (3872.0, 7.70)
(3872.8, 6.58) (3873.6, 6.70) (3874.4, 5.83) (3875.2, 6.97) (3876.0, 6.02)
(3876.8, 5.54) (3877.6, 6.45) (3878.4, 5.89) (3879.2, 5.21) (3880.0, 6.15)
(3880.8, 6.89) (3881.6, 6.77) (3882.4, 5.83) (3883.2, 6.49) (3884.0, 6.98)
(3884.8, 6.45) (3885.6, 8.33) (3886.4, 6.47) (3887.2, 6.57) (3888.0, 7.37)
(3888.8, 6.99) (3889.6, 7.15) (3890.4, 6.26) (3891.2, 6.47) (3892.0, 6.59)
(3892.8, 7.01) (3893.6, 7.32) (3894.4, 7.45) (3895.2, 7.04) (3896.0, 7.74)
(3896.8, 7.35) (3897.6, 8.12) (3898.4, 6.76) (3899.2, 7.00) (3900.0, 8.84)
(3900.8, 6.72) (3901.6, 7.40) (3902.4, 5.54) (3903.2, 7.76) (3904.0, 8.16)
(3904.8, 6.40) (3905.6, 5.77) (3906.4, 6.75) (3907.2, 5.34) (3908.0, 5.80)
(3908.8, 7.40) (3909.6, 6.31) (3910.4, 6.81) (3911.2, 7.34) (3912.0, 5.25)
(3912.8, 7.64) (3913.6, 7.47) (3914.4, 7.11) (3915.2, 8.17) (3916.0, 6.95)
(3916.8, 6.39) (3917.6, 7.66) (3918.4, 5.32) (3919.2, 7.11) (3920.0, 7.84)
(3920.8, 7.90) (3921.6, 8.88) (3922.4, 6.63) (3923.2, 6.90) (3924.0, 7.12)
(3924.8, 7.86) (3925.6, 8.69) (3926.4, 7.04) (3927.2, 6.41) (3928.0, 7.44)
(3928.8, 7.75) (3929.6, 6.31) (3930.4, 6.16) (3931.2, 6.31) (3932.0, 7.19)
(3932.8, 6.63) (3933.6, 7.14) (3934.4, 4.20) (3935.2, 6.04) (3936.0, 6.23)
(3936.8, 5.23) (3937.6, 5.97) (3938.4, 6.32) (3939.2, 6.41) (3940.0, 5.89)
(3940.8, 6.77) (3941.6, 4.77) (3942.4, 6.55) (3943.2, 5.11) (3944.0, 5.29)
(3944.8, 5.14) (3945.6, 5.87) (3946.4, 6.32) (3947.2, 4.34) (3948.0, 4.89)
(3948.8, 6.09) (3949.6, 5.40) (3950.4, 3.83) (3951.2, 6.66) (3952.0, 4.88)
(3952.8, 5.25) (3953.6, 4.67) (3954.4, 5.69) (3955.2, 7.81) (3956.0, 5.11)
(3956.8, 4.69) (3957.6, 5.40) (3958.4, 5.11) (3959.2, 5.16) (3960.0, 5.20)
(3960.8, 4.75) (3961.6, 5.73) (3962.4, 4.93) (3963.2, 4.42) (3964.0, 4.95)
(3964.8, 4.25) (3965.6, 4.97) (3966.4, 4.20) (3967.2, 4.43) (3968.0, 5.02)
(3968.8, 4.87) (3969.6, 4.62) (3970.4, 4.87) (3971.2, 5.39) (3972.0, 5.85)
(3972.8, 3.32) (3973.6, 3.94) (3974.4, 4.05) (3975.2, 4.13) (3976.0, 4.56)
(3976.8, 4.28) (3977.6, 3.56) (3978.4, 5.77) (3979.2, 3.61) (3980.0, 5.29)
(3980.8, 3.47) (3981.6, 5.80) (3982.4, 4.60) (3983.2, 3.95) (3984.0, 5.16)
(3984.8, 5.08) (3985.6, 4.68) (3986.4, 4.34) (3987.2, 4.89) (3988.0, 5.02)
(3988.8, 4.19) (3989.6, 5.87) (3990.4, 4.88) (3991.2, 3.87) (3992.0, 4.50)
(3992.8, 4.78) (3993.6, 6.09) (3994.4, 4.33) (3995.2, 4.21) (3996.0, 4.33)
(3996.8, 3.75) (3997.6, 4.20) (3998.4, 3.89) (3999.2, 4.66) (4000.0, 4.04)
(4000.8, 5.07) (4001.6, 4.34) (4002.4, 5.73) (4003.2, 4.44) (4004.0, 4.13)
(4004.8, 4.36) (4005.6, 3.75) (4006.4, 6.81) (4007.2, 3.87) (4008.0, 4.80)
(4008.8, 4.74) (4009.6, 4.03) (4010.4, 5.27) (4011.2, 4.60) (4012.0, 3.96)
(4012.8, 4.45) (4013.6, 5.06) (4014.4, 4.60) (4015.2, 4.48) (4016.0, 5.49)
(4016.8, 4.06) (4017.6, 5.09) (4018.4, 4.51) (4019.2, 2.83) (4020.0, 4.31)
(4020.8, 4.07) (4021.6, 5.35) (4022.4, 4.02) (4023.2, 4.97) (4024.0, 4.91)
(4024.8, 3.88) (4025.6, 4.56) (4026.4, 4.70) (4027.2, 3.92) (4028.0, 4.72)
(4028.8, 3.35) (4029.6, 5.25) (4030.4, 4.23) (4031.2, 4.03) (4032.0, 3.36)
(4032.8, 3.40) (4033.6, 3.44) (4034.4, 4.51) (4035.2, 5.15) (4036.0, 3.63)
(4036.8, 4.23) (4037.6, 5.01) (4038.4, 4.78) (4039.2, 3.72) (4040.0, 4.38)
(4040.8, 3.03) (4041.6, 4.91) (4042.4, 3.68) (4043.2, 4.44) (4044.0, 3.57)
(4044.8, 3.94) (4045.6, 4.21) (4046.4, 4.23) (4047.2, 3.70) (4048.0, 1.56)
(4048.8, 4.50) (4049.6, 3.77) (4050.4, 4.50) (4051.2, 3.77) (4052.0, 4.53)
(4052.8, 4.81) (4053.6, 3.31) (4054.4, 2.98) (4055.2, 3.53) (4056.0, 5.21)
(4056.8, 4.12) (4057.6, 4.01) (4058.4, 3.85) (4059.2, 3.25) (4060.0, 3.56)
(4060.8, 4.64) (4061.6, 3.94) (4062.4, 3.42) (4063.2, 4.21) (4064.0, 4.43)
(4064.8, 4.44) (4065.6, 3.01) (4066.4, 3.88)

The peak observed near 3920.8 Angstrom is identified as C III]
